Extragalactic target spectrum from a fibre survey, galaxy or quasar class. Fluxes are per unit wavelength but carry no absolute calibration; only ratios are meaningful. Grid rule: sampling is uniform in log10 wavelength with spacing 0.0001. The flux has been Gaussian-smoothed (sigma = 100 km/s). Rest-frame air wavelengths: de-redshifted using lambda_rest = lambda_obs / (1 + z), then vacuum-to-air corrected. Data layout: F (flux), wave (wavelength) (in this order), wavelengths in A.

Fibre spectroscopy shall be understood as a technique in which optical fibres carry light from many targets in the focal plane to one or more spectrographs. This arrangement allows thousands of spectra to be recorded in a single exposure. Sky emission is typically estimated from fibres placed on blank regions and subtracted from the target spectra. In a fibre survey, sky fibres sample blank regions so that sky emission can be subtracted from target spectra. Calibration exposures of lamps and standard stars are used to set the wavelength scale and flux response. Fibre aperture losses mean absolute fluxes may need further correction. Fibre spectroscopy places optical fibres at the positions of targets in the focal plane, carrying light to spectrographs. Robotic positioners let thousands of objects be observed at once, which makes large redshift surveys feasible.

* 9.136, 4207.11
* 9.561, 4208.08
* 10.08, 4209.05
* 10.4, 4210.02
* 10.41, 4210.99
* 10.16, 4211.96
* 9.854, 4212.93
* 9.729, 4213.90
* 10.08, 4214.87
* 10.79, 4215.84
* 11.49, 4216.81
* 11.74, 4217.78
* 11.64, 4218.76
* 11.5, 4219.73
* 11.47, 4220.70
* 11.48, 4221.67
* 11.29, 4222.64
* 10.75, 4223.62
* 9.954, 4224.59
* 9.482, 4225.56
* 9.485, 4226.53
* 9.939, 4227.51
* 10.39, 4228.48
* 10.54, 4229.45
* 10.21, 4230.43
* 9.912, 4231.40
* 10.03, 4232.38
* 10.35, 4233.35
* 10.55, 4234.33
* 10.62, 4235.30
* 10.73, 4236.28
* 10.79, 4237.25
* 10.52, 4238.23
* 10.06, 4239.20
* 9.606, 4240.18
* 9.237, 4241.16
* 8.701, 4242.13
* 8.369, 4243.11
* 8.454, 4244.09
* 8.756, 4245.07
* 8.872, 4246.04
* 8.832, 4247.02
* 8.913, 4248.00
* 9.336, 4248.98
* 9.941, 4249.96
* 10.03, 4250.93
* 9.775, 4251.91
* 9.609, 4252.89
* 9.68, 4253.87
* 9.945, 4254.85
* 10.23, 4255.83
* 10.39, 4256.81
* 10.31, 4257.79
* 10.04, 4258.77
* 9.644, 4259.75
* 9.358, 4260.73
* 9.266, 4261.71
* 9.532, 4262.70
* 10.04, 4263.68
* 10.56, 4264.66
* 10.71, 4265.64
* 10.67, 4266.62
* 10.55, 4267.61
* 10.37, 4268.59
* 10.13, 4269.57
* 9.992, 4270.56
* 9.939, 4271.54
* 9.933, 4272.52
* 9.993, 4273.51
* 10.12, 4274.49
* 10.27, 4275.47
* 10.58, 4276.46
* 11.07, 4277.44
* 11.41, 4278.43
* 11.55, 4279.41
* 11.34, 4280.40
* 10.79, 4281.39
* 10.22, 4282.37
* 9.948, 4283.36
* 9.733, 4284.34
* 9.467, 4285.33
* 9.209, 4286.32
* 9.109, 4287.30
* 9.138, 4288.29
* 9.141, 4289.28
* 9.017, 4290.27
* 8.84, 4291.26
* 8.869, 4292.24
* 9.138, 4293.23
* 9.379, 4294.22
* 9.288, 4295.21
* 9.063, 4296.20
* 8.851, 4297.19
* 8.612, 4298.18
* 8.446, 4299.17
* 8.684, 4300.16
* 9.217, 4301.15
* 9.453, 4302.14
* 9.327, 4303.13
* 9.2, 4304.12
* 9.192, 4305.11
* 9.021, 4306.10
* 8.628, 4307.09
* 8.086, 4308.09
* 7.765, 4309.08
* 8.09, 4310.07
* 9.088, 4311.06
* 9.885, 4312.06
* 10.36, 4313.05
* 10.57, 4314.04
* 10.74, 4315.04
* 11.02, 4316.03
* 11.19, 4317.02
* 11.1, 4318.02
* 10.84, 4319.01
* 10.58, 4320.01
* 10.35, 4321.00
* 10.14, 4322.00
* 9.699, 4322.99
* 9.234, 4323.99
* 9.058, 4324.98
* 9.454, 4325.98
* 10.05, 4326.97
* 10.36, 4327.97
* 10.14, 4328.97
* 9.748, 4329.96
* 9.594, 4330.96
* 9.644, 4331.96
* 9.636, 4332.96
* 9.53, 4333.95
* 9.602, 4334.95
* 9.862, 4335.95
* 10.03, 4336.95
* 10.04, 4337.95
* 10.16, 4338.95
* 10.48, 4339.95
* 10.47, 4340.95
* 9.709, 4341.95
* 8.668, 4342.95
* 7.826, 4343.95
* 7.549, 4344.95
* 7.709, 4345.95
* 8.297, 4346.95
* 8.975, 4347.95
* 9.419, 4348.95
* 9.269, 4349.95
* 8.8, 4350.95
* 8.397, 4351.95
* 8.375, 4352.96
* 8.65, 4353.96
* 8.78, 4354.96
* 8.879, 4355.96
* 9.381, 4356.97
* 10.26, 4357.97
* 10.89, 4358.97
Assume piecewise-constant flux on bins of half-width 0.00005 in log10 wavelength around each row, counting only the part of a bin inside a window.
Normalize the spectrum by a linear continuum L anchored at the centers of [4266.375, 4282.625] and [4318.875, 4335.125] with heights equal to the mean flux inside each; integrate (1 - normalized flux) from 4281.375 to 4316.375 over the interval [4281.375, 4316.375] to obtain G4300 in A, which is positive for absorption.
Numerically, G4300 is 3.2 A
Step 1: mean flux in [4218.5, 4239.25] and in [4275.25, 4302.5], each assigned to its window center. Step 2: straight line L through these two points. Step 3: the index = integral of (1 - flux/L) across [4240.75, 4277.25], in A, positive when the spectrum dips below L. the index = 1.1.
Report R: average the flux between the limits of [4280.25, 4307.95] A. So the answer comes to 9.25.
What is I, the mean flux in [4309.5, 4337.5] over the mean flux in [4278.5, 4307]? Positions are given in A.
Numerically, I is 1.1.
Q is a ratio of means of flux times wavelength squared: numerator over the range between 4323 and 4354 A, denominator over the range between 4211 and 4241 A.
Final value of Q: 0.9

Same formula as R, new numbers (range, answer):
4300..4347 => 9.58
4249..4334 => 9.79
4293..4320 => 9.44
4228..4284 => 10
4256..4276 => 10.1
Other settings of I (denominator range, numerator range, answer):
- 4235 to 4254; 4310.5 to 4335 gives 1.06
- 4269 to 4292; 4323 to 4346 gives 0.95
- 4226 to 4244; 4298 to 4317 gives 0.93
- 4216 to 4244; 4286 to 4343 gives 0.92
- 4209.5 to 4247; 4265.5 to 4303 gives 0.96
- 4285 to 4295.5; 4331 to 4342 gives 1.09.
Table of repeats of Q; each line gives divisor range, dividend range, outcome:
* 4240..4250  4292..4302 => 1.03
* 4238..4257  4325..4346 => 1.06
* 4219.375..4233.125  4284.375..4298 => 0.90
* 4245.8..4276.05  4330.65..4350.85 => 0.97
